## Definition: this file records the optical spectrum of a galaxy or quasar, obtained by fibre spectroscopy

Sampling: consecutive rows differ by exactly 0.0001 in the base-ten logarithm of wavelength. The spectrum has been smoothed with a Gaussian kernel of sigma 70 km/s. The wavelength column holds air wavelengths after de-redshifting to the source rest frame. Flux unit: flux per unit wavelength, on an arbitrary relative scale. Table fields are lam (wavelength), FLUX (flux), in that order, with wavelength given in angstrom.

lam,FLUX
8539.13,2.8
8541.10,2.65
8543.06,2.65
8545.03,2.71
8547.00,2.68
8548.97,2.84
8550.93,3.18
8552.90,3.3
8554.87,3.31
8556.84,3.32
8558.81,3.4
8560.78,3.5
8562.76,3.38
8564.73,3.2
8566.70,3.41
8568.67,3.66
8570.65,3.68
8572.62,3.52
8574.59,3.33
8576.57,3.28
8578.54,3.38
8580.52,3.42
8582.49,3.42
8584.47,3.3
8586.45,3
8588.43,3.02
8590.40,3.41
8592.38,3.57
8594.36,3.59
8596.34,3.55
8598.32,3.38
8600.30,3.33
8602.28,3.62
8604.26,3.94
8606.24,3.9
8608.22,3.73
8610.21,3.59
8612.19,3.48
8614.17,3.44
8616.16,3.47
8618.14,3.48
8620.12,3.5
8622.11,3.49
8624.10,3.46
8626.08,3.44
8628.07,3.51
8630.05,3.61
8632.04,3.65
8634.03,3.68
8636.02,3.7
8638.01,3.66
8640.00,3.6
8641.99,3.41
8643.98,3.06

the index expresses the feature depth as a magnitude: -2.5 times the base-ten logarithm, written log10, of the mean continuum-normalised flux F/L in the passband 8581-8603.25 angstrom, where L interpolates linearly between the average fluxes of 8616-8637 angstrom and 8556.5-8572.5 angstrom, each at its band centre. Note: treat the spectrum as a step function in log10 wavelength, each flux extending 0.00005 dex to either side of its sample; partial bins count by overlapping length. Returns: 0.04 mag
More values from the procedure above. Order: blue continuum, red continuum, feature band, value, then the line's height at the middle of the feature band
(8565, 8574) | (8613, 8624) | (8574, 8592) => 0.07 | 3.51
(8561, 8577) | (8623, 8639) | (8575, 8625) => 0.01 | 3.51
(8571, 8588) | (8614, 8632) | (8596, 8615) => -0.05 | 3.43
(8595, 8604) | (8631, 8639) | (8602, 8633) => 0.00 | 3.59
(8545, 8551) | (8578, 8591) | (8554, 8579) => -0.12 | 3.05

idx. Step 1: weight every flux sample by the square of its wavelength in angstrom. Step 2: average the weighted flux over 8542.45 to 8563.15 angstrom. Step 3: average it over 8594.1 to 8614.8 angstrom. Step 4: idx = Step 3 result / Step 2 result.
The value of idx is 1.2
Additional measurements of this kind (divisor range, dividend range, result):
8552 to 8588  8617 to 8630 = 1.05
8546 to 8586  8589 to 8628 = 1.08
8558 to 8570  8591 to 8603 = 1.03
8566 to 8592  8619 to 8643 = 1.07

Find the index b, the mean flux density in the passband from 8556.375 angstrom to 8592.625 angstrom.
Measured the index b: 3.38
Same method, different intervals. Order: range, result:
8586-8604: 3.42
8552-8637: 3.47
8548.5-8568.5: 3.31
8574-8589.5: 3.27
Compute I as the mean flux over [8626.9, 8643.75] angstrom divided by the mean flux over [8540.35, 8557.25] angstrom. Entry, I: 1.2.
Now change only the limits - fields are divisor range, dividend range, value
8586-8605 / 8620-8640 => 1.04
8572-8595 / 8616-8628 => 1.04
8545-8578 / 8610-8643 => 1.07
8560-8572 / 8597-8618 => 1.03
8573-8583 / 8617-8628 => 1.03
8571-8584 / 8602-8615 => 1.08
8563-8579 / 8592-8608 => 1.05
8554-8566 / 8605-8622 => 1.07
